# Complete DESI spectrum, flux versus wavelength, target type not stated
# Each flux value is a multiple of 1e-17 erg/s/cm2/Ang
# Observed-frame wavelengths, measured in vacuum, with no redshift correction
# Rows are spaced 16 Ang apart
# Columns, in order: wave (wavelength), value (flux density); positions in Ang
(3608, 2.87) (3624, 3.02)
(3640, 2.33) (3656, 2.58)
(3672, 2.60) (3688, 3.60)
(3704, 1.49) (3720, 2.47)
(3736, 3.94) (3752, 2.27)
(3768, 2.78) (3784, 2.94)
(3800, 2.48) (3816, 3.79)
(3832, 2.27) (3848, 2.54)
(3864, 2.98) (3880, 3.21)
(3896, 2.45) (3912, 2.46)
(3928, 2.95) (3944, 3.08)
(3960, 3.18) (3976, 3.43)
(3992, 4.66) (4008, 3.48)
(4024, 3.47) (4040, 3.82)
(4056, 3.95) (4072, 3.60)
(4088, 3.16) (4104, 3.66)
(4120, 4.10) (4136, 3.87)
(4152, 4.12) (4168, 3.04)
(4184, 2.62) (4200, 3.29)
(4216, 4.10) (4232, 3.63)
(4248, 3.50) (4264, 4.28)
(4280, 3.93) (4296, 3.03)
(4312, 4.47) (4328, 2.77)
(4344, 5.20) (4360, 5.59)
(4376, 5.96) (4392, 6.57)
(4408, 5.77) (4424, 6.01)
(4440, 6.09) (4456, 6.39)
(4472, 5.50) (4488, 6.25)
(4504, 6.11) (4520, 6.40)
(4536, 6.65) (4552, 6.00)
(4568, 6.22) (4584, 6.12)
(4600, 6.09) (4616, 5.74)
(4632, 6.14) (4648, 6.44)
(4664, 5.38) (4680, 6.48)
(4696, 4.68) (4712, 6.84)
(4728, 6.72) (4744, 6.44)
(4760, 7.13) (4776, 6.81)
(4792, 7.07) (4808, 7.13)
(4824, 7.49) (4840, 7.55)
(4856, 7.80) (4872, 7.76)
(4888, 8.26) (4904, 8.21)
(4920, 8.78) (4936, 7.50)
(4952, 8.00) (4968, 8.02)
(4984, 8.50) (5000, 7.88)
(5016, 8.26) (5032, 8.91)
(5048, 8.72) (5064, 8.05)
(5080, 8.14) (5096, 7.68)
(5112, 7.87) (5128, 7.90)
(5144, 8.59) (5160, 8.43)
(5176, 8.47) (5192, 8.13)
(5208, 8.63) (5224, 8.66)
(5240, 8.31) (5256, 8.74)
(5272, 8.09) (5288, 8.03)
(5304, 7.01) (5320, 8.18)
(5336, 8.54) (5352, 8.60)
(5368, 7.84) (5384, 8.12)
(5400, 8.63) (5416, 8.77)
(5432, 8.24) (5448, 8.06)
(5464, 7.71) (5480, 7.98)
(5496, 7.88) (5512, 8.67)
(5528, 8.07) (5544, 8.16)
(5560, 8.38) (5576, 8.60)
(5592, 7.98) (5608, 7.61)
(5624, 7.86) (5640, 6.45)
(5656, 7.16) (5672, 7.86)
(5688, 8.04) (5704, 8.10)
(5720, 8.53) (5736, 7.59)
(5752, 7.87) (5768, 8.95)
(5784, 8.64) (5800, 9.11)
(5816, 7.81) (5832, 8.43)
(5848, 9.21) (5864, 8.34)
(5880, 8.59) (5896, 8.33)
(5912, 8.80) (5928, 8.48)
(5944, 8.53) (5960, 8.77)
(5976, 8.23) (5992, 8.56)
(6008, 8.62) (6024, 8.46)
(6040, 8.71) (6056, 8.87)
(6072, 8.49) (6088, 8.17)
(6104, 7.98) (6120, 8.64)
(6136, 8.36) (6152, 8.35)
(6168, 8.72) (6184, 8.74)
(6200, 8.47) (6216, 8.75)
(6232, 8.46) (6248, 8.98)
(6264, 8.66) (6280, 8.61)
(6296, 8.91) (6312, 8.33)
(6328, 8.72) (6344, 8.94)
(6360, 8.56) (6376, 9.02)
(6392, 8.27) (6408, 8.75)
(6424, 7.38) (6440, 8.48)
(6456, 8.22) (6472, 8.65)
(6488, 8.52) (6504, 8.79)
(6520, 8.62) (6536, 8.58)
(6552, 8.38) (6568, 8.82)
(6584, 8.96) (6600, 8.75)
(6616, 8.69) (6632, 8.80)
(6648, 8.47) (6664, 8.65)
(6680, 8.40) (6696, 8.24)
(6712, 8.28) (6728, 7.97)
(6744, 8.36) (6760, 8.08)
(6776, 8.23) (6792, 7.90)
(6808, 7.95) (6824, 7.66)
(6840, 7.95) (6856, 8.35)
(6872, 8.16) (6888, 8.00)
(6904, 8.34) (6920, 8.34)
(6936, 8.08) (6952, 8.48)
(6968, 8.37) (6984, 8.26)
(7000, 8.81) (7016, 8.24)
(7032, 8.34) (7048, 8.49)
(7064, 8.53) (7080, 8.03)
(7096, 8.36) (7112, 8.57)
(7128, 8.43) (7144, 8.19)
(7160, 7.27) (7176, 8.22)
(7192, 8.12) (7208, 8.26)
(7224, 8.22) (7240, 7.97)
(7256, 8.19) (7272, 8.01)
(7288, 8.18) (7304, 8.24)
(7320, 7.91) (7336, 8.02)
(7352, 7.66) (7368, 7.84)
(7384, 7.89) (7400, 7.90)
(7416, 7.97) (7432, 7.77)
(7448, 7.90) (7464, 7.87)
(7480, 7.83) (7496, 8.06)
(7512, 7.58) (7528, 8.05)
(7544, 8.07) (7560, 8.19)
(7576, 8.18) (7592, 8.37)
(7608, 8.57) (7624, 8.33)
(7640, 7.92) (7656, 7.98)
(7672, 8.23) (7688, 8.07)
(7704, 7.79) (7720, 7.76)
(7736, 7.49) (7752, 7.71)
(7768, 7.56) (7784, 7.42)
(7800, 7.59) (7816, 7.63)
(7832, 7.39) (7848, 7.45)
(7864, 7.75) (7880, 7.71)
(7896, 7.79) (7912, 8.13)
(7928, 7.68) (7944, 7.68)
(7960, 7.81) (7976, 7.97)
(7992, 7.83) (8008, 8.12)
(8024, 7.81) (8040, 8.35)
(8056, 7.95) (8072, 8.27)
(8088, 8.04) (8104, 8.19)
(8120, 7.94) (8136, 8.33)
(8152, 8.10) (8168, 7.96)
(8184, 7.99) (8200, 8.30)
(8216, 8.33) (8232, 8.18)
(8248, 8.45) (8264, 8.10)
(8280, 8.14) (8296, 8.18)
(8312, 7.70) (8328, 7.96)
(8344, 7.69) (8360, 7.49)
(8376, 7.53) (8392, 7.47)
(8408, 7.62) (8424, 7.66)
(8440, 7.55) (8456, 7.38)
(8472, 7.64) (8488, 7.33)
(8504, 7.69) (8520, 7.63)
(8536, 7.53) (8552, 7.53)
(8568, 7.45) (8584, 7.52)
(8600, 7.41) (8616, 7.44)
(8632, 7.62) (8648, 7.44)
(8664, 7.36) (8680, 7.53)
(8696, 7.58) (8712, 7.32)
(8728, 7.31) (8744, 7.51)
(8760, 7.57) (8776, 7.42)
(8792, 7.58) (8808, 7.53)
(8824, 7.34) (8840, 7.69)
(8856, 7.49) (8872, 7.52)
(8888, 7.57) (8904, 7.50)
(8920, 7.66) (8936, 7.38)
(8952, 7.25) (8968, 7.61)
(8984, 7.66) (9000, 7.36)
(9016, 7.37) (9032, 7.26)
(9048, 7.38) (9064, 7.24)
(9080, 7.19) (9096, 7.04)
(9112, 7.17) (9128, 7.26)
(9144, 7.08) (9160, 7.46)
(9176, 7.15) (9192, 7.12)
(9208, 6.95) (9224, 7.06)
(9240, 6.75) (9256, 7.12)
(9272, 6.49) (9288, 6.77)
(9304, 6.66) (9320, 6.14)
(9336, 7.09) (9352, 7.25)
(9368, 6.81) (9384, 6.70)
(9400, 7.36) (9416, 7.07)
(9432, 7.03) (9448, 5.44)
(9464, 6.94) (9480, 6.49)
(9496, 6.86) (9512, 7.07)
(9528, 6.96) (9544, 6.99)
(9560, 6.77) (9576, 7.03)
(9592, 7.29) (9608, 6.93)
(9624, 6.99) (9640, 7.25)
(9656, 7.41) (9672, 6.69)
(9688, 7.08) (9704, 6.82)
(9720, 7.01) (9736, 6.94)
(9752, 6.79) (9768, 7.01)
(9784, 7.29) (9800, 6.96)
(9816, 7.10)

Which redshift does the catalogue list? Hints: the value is 0.090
